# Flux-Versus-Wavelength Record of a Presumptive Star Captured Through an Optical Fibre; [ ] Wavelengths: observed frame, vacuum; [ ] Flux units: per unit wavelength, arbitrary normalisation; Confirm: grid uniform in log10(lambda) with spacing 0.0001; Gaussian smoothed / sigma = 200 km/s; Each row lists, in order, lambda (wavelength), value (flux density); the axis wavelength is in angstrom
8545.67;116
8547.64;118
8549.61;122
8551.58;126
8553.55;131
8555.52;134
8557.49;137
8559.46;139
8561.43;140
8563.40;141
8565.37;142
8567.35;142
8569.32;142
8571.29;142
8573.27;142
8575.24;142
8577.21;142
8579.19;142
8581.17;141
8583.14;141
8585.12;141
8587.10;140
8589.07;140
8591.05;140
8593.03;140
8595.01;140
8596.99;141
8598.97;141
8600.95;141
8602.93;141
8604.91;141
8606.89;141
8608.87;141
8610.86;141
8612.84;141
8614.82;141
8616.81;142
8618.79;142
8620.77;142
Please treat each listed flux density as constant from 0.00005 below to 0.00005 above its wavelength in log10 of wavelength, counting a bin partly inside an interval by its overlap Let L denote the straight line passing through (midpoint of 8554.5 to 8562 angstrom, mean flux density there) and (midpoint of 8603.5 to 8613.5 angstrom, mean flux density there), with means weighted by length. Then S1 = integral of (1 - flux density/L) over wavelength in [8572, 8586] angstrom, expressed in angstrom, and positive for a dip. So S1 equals -0.3 angstrom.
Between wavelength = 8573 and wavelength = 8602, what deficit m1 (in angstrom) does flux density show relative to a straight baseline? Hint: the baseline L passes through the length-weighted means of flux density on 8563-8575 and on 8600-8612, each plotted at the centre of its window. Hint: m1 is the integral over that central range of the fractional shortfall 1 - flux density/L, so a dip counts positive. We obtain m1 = 0.1 angstrom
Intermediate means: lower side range 142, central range 141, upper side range 141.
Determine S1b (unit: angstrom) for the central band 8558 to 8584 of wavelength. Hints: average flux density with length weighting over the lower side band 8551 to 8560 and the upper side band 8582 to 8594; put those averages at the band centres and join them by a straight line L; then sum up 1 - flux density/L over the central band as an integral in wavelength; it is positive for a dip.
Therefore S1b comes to -0.9 angstrom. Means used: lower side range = 133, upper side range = 140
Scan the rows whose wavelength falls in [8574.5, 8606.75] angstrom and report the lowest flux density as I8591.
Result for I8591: 140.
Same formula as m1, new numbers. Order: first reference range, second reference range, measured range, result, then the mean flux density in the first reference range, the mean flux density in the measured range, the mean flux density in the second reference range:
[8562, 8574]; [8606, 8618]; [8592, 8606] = 0.1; 142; 141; 141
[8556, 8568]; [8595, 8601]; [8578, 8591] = 0.0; 140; 141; 141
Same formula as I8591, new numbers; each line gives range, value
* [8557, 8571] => 137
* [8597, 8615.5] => 141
